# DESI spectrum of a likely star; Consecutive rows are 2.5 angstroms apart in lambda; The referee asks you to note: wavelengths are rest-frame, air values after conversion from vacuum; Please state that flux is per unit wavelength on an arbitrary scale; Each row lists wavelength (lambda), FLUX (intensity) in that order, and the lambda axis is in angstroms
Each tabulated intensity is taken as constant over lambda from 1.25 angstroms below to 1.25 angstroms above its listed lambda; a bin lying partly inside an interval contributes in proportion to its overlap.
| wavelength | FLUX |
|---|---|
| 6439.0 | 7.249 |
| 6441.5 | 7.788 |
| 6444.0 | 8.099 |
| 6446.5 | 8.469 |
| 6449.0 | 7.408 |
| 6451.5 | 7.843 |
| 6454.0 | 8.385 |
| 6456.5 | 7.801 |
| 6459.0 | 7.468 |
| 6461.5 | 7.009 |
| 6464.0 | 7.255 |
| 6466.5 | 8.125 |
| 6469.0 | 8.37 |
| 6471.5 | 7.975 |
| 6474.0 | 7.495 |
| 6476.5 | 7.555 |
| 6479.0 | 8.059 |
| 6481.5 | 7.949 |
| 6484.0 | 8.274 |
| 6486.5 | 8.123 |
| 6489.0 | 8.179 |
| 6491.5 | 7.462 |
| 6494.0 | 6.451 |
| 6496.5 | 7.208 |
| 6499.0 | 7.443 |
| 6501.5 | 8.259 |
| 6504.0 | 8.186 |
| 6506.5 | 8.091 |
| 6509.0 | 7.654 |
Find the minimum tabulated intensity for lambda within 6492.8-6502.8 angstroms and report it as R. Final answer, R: 6.451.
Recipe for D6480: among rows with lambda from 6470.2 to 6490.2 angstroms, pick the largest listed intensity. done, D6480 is 8.274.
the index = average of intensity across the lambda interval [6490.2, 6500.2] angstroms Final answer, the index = 7.14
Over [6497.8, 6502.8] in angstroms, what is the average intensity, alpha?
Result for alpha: 7.86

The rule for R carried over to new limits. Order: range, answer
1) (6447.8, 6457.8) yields 7.408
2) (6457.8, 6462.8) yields 7.009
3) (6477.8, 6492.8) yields 7.462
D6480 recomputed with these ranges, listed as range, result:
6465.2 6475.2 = 8.37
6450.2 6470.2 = 8.385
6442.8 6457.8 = 8.469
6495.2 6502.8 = 8.259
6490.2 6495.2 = 7.462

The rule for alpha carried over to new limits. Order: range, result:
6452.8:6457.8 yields 8.08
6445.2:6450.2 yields 7.95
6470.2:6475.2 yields 7.74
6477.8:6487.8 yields 8.1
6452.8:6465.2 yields 7.58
